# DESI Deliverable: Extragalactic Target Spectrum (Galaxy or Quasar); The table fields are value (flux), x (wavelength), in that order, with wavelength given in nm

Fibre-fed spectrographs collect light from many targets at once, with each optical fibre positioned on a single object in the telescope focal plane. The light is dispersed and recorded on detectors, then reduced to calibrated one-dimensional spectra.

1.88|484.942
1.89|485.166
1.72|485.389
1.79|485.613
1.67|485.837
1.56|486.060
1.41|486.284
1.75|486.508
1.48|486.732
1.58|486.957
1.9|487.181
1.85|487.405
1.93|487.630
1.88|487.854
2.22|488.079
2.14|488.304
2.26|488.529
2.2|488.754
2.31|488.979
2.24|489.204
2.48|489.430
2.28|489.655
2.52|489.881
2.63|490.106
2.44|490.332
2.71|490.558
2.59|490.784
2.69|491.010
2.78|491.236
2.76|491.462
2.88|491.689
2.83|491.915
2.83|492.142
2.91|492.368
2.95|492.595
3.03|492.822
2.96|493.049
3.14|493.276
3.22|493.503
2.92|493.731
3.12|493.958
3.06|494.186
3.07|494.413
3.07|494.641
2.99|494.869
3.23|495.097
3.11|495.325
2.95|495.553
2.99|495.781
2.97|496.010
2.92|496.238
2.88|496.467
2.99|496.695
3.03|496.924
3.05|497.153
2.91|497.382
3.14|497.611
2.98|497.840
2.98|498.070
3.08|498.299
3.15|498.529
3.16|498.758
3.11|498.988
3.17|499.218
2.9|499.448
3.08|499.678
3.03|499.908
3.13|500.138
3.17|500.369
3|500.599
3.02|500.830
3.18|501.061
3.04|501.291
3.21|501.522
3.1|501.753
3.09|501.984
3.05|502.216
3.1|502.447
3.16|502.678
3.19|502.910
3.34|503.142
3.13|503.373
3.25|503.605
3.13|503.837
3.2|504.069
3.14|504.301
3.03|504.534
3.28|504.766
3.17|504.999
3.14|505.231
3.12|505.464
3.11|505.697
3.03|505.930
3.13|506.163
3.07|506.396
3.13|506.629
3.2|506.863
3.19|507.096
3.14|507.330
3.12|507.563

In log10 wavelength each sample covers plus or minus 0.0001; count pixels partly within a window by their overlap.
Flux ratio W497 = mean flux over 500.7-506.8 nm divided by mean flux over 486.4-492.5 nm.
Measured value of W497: 1.34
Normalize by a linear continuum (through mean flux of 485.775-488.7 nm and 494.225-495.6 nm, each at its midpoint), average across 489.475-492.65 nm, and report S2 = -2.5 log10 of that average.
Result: -0.10 mag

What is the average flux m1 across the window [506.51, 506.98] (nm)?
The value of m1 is 3.17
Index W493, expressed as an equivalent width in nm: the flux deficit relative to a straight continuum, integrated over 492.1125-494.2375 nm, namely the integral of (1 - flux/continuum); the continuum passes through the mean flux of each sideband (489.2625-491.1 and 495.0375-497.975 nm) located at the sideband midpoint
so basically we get -0.20 nm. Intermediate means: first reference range 2.53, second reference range 3.01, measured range 3.02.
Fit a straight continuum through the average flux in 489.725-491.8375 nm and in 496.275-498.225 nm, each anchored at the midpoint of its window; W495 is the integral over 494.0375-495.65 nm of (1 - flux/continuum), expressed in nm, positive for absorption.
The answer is -0.113 nm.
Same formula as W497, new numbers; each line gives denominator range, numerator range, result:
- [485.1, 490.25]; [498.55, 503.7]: 1.57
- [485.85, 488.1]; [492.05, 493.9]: 1.73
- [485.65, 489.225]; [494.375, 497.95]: 1.60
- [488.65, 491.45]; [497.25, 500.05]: 1.22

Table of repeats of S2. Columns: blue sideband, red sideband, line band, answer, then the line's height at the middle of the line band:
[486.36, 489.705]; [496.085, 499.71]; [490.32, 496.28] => -0.15 mag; 2.56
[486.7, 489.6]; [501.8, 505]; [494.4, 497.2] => -0.16 mag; 2.61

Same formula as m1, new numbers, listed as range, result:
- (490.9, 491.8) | 2.78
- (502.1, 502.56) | 3.07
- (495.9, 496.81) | 2.94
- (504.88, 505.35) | 3.15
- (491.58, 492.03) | 2.86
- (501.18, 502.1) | 3.11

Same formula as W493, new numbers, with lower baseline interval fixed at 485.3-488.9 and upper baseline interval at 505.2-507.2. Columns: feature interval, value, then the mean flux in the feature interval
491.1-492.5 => -0.44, 2.83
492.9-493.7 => -0.29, 3.08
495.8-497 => -0.24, 2.96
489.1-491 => -0.43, 2.5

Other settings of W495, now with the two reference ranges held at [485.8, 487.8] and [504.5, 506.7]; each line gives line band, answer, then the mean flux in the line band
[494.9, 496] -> -0.33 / 3.05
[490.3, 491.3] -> -0.33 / 2.65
